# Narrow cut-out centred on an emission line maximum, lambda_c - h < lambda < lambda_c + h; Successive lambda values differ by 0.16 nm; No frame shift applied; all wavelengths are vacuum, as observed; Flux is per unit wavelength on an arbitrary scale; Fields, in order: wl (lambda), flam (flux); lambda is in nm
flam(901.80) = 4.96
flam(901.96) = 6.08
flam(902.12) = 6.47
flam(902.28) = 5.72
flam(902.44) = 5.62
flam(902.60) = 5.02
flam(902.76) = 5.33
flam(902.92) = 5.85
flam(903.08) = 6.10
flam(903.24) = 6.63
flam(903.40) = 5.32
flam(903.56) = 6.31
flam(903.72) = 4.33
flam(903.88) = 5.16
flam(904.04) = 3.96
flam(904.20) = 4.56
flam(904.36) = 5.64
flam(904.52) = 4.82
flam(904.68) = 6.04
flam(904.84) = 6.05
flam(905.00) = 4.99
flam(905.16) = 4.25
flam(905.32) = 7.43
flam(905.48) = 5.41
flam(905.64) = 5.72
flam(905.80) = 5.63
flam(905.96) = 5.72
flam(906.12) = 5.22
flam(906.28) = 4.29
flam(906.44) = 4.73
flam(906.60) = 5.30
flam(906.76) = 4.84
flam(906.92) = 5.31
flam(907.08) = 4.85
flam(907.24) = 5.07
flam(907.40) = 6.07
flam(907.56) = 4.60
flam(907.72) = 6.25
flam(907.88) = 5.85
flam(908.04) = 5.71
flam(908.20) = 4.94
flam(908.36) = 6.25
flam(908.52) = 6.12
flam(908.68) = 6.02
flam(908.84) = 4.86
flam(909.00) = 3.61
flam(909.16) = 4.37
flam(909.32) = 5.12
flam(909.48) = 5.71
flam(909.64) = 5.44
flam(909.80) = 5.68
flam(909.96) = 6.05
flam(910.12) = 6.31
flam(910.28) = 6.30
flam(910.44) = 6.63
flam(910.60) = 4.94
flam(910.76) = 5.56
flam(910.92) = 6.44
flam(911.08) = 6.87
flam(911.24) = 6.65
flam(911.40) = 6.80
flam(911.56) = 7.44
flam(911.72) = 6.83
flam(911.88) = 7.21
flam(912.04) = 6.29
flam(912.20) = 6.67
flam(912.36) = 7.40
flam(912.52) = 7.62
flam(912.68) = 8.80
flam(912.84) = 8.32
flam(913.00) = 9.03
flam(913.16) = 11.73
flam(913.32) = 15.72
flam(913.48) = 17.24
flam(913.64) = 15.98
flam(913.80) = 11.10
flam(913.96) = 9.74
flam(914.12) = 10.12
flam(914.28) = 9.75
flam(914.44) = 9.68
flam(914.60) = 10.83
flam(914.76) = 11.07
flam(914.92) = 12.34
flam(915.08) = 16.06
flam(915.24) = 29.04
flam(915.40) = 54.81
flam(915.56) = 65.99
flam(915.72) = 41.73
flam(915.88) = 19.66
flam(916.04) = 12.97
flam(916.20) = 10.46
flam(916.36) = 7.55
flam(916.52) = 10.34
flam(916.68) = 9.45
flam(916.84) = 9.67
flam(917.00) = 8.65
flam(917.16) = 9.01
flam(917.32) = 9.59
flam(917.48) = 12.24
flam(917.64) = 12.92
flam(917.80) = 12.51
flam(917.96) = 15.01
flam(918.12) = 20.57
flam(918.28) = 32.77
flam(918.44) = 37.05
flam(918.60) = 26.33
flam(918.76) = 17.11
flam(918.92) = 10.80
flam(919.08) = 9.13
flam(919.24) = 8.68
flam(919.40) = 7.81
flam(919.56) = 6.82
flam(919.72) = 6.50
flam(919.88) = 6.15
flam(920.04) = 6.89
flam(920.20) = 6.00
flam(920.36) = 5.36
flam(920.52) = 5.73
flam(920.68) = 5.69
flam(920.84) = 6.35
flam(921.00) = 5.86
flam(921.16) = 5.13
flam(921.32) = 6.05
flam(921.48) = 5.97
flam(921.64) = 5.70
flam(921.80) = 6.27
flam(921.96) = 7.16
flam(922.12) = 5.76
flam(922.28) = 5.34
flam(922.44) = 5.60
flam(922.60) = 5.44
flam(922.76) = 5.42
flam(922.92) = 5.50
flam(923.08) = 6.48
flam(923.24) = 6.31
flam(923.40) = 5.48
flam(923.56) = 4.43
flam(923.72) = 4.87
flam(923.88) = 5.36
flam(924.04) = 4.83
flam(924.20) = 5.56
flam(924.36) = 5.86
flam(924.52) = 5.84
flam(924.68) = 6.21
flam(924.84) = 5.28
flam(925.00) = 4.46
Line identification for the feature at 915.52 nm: H-alpha 6563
